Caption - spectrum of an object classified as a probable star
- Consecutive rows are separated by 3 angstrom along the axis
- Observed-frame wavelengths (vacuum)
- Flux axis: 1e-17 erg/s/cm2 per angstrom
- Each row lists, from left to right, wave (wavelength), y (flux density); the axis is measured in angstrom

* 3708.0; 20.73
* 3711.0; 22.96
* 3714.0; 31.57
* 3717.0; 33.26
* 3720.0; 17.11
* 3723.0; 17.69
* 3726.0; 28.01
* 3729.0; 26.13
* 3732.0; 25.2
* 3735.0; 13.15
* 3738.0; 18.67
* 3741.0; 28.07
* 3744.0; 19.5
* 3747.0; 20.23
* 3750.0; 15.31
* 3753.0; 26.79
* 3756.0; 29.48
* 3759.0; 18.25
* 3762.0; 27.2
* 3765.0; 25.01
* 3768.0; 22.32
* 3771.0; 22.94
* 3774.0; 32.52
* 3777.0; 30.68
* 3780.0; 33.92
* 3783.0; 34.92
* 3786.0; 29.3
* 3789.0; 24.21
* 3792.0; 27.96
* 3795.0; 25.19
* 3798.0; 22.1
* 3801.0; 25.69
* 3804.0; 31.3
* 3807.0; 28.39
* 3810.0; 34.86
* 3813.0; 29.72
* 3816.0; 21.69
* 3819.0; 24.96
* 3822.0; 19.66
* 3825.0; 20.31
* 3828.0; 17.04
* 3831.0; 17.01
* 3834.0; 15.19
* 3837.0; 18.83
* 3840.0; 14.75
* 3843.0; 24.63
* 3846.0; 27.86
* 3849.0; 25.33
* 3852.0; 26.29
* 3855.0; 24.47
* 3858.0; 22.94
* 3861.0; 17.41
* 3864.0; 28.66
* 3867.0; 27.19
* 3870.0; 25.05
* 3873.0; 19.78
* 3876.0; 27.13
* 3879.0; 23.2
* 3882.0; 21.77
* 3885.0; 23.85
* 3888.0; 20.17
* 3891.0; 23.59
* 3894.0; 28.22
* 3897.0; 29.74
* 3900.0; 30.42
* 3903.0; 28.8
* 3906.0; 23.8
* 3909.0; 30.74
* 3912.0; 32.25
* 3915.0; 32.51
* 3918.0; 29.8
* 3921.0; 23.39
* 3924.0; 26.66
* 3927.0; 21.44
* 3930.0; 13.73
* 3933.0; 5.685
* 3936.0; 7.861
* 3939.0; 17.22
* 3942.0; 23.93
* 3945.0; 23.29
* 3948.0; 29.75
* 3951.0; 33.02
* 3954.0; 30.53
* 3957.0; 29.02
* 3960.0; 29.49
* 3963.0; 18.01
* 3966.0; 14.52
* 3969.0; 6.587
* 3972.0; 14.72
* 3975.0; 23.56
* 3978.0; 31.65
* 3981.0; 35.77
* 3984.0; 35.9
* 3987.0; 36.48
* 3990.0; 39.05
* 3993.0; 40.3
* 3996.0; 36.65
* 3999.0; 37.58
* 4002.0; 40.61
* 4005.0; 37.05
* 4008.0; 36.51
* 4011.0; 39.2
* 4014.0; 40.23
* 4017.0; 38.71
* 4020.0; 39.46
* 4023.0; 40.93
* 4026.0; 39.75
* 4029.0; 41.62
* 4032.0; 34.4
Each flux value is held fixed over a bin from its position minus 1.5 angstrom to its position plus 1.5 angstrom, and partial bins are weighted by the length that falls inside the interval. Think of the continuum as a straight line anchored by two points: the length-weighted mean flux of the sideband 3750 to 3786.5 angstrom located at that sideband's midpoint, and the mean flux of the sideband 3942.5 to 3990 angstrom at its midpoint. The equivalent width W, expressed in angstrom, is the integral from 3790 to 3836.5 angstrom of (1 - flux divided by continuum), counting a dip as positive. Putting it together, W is 5.3 angstrom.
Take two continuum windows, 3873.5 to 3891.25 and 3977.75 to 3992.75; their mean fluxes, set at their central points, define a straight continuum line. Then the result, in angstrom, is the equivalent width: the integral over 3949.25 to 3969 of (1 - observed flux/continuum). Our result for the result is 5.1 angstrom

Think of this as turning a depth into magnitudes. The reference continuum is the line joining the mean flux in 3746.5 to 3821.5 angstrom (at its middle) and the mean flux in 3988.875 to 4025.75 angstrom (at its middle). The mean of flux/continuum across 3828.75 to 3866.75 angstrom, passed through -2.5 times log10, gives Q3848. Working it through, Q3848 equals 0.34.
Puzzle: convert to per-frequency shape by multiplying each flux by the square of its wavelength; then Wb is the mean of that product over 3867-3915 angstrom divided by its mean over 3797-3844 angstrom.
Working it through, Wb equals 1.19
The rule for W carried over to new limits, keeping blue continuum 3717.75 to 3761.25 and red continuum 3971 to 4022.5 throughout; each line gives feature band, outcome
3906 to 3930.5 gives 3.8 angstrom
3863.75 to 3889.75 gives 4.8 angstrom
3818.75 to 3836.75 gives 5.5 angstrom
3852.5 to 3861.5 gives 1.8 angstrom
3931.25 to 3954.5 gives 8.5 angstrom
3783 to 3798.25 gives -1.4 angstrom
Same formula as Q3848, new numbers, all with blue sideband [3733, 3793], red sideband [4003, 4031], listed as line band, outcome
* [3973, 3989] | 0.154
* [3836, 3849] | 0.315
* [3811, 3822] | 0.118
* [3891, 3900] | 0.147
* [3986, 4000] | -0.006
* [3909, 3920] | 0.082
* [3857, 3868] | 0.265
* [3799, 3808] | -0.033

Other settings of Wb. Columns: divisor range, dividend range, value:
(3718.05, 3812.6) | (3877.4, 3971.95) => 1.01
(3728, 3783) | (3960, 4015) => 1.44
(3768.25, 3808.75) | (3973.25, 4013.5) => 1.42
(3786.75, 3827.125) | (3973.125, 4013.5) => 1.54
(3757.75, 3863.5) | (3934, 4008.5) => 1.24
